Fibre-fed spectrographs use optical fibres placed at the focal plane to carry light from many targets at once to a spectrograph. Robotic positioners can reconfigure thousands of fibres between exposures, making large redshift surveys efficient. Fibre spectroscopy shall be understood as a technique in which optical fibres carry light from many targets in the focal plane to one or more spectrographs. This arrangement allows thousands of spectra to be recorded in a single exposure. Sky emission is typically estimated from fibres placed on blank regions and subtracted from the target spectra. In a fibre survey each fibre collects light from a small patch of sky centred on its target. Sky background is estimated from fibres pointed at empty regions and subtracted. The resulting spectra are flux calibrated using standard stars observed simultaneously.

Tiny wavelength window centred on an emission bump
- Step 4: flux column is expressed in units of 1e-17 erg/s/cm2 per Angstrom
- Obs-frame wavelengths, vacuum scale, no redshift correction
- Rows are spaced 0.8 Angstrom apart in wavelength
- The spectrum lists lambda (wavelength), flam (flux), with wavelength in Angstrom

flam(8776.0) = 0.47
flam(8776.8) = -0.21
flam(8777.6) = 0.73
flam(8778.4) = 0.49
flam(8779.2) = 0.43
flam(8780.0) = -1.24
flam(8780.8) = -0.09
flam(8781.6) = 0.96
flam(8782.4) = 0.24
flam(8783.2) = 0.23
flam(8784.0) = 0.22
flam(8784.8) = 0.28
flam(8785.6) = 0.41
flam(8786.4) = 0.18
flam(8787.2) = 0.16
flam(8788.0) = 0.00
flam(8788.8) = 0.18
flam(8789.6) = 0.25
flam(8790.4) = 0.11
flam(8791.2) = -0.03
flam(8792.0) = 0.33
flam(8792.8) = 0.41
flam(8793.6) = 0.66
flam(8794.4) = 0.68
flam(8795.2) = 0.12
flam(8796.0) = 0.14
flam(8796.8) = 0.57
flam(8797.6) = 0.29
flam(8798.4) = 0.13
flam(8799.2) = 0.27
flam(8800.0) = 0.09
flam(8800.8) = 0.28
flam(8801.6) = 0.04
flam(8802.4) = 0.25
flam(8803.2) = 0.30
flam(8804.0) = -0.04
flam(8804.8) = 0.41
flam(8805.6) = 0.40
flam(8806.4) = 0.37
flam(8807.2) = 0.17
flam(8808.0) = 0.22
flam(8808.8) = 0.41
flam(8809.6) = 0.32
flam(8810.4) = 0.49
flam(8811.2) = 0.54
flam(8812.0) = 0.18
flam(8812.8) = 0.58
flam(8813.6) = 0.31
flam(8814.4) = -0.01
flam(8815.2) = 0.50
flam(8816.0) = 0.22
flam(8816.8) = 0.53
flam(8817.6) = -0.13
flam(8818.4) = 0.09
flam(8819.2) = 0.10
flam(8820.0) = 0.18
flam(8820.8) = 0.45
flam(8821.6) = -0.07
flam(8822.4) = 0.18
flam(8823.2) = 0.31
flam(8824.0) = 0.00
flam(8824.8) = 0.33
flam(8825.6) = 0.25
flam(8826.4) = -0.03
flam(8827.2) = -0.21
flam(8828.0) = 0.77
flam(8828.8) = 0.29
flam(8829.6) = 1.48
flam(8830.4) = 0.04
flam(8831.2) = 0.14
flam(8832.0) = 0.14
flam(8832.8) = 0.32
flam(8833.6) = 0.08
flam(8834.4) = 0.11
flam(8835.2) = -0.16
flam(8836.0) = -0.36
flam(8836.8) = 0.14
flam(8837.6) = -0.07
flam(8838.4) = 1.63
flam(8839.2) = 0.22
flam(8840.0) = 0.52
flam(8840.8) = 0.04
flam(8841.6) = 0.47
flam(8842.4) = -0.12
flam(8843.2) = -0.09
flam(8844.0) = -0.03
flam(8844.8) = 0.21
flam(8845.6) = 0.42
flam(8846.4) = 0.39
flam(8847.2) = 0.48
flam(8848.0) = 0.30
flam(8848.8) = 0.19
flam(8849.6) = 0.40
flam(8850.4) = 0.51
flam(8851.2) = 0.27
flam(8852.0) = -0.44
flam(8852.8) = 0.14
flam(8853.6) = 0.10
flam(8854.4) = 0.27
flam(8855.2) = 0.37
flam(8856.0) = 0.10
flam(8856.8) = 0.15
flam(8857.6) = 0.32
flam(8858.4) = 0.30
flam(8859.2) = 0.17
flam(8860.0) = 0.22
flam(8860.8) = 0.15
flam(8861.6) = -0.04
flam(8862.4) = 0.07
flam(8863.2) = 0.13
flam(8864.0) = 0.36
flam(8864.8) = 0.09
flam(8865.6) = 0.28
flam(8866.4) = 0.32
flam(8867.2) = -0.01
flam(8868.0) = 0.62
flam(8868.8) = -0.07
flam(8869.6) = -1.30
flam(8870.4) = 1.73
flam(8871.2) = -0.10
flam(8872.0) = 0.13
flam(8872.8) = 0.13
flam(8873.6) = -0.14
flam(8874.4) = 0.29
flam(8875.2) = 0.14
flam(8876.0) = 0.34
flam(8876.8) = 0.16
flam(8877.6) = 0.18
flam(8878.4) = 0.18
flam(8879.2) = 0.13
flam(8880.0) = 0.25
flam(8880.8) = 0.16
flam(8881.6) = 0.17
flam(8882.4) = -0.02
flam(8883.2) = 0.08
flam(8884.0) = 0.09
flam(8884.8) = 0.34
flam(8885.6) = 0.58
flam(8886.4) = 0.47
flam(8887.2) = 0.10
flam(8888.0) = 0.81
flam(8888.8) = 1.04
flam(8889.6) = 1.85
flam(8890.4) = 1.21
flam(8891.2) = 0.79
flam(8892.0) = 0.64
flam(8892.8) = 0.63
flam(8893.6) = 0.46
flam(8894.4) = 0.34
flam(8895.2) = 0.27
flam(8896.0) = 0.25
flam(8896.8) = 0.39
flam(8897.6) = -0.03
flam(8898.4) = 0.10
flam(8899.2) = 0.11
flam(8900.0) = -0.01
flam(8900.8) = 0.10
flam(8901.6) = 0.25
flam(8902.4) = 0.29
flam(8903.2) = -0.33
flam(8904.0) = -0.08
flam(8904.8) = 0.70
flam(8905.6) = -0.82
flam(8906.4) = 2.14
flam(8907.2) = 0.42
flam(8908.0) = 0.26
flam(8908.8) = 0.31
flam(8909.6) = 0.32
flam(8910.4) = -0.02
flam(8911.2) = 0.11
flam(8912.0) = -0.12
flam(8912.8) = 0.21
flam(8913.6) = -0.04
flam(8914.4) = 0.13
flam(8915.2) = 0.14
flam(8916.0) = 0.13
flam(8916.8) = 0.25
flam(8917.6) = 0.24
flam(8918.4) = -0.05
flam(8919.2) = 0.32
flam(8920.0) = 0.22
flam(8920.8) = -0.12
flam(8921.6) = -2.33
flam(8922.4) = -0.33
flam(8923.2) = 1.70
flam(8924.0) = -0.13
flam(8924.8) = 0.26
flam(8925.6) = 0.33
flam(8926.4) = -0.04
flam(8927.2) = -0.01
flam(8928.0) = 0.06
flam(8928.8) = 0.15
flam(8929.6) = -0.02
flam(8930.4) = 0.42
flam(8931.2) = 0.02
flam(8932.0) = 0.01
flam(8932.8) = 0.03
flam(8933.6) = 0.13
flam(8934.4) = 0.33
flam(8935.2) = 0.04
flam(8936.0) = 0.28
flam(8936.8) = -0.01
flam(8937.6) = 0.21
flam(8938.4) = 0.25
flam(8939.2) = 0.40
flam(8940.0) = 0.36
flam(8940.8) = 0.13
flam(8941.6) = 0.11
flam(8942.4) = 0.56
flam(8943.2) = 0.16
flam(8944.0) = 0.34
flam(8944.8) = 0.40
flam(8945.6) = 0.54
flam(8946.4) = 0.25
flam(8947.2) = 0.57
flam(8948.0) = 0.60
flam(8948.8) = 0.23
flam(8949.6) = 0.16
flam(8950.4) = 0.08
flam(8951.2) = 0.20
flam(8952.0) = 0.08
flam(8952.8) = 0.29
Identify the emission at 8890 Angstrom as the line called [O III] 5007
